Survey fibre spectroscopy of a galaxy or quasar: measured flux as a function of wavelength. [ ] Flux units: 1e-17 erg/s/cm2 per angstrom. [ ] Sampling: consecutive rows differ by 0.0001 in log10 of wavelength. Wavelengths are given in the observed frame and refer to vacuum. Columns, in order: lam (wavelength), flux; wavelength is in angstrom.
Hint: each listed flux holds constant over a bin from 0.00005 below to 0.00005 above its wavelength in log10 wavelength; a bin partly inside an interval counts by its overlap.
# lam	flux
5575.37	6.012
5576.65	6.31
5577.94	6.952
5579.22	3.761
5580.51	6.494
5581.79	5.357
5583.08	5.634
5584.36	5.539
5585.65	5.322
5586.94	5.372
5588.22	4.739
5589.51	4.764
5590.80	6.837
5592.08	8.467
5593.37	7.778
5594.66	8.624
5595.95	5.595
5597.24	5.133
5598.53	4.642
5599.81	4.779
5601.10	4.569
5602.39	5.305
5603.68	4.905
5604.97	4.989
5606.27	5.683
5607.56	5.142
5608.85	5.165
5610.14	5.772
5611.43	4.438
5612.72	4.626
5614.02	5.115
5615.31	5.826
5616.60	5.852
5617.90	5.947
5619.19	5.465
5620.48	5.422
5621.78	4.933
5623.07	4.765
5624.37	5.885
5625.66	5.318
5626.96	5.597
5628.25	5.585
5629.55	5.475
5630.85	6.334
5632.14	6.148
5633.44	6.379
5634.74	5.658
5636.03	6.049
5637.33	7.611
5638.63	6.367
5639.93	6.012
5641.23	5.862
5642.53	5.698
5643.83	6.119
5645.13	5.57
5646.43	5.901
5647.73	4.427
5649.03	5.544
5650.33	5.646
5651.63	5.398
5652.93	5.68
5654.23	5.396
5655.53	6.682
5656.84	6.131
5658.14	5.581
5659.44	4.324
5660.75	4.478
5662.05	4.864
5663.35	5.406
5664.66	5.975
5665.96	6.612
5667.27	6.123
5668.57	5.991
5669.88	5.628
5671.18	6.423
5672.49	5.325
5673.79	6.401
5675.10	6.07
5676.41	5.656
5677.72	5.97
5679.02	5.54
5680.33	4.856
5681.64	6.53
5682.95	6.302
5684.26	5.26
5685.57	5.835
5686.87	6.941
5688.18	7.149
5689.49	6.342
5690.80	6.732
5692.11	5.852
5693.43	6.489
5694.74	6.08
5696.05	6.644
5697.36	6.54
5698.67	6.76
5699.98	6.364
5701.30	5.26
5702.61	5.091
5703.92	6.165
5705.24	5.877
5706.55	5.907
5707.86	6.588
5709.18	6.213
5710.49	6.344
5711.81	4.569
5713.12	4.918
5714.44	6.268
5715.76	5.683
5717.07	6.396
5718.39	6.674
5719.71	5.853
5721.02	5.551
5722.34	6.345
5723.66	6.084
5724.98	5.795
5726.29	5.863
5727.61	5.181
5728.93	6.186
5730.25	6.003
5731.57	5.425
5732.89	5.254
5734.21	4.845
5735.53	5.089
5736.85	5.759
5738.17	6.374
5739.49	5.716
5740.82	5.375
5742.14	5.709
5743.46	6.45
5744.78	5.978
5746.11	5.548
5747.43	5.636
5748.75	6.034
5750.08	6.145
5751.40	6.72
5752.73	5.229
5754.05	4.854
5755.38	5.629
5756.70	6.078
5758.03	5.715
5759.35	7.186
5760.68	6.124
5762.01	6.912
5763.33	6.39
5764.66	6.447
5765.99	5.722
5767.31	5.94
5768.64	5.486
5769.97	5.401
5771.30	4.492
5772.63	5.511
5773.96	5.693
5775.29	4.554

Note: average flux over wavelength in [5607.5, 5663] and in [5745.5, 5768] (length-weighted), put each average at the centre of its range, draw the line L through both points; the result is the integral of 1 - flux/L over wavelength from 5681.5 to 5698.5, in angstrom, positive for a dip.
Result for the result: -1.7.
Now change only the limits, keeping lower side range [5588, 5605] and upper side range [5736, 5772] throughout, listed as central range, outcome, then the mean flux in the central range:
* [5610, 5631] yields 1.6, 5.4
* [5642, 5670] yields 1.3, 5.6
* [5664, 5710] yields -1.8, 6.1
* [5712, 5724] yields -0.1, 5.92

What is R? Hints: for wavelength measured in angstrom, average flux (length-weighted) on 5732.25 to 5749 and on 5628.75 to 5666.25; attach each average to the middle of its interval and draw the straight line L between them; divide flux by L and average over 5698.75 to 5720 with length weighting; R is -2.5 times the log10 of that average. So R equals -0.039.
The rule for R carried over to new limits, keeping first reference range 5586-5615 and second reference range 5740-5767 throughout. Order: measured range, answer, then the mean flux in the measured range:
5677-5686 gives 0.01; 5.75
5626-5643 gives -0.07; 6.05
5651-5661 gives 0.04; 5.5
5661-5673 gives -0.01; 5.78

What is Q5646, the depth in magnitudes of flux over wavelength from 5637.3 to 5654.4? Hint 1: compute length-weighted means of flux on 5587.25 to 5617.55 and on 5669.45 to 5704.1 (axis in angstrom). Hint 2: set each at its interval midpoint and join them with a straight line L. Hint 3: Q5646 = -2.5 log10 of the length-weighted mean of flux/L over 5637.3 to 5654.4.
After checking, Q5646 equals 0.02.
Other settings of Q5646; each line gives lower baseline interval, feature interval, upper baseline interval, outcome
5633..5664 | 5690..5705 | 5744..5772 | -0.07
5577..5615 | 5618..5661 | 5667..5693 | 0.02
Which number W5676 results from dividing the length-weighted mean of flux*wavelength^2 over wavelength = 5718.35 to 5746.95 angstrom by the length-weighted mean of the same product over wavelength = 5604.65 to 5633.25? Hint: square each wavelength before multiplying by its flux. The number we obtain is 1.10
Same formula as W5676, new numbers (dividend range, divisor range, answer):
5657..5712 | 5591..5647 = 1.06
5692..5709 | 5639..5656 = 1.10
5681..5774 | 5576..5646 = 1.09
